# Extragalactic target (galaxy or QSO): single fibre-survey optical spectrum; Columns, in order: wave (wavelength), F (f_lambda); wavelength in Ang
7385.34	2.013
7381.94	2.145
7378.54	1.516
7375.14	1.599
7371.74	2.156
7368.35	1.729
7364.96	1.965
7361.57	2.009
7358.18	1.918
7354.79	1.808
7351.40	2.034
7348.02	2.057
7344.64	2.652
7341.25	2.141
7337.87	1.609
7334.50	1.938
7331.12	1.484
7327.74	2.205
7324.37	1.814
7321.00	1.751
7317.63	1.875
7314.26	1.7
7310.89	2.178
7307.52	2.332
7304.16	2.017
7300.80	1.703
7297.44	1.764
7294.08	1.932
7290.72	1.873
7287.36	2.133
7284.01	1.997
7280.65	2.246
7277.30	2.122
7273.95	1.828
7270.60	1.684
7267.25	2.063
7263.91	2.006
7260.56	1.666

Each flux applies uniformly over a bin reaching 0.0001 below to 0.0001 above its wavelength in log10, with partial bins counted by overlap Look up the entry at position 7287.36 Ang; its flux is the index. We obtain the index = 2.133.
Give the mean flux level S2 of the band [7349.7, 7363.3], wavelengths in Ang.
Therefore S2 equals 1.94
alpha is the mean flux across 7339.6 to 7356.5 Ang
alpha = 2.14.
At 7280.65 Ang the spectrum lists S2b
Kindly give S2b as 2.246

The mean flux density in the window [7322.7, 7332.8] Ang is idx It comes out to 1.83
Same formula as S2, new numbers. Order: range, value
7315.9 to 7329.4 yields 1.91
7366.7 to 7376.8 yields 1.83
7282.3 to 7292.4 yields 2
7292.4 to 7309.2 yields 1.95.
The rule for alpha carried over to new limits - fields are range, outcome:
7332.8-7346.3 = 2.08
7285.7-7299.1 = 1.92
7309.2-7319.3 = 1.92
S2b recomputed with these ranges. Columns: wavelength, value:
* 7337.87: 1.609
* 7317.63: 1.875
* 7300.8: 1.703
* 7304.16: 2.017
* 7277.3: 2.122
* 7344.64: 2.652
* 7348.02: 2.057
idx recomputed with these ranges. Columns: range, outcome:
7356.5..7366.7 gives 1.96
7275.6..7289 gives 2.12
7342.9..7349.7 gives 2.35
